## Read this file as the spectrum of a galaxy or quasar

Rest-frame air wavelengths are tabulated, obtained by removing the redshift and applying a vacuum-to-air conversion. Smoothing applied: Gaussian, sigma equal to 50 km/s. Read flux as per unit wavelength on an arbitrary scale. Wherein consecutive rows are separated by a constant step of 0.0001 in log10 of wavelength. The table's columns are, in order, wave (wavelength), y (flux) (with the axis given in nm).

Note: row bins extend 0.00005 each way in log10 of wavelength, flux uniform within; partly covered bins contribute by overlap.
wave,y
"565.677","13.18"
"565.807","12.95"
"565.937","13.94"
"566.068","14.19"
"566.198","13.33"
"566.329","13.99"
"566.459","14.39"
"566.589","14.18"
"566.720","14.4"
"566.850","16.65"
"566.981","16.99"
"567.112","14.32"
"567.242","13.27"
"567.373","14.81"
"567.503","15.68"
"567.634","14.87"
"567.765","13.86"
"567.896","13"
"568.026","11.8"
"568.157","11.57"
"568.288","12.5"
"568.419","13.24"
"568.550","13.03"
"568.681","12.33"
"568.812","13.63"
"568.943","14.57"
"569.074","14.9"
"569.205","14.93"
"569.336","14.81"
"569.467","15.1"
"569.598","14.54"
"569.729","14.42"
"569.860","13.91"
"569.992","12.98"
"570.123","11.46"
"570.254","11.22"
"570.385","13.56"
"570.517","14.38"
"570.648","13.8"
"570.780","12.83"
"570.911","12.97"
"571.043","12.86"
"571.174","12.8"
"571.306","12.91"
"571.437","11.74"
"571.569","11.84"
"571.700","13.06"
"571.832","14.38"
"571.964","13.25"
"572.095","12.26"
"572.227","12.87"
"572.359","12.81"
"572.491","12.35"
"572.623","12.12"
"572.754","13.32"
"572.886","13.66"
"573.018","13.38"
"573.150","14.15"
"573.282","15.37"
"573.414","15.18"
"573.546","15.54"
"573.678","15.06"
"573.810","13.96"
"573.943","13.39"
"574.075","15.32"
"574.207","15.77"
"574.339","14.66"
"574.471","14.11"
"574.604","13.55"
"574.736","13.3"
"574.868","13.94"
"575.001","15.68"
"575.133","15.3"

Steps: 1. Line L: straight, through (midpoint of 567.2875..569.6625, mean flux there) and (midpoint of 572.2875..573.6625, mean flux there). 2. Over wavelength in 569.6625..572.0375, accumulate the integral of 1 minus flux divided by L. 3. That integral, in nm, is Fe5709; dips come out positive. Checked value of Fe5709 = 0.14 nm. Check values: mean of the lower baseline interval 13.8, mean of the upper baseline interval 13.8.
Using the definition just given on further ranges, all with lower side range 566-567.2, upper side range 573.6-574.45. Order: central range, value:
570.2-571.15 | 0.102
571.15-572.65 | 0.201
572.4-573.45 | 0.075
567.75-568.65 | 0.125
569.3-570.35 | 0.083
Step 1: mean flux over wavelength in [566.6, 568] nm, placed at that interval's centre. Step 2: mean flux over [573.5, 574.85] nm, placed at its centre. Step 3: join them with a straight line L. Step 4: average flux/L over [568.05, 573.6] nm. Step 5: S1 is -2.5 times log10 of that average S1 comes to 0.091 mag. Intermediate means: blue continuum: 14.7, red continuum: 14.4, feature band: 13.4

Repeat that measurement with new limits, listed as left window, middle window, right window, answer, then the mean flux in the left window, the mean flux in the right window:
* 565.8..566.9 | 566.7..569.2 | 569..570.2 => 0.02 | 14.3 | 14.1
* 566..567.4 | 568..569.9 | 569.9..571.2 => -0.01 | 14.6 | 12.9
